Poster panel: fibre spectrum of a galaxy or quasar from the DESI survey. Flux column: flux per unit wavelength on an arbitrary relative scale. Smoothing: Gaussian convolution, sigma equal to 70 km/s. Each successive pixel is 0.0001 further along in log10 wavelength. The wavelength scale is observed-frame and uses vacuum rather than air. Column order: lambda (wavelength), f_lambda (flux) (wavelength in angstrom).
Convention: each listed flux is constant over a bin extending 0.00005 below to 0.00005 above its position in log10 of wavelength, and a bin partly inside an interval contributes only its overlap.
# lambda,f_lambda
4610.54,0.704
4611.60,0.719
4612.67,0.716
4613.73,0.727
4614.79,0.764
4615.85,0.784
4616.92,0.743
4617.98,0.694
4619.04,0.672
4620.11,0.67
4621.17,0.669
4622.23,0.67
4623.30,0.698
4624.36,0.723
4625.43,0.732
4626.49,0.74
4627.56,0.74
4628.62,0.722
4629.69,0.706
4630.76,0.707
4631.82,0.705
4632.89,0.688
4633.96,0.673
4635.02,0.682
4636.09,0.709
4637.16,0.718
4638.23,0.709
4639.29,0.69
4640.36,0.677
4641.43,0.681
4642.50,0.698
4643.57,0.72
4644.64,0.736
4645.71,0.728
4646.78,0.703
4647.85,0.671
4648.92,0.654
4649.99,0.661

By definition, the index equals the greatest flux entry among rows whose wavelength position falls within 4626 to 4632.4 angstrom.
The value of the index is 0.74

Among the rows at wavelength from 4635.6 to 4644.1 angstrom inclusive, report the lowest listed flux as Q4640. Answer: 0.677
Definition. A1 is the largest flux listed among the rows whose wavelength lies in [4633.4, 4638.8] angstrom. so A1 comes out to 0.718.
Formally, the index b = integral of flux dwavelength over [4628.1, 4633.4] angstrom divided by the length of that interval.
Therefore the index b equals 0.705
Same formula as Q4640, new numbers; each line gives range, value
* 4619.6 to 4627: 0.669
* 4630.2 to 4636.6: 0.673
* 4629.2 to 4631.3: 0.706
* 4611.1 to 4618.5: 0.694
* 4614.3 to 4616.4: 0.764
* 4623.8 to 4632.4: 0.705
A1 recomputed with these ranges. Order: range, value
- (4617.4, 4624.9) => 0.723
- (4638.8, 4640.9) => 0.69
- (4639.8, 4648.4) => 0.736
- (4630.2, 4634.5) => 0.707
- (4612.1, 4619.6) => 0.784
